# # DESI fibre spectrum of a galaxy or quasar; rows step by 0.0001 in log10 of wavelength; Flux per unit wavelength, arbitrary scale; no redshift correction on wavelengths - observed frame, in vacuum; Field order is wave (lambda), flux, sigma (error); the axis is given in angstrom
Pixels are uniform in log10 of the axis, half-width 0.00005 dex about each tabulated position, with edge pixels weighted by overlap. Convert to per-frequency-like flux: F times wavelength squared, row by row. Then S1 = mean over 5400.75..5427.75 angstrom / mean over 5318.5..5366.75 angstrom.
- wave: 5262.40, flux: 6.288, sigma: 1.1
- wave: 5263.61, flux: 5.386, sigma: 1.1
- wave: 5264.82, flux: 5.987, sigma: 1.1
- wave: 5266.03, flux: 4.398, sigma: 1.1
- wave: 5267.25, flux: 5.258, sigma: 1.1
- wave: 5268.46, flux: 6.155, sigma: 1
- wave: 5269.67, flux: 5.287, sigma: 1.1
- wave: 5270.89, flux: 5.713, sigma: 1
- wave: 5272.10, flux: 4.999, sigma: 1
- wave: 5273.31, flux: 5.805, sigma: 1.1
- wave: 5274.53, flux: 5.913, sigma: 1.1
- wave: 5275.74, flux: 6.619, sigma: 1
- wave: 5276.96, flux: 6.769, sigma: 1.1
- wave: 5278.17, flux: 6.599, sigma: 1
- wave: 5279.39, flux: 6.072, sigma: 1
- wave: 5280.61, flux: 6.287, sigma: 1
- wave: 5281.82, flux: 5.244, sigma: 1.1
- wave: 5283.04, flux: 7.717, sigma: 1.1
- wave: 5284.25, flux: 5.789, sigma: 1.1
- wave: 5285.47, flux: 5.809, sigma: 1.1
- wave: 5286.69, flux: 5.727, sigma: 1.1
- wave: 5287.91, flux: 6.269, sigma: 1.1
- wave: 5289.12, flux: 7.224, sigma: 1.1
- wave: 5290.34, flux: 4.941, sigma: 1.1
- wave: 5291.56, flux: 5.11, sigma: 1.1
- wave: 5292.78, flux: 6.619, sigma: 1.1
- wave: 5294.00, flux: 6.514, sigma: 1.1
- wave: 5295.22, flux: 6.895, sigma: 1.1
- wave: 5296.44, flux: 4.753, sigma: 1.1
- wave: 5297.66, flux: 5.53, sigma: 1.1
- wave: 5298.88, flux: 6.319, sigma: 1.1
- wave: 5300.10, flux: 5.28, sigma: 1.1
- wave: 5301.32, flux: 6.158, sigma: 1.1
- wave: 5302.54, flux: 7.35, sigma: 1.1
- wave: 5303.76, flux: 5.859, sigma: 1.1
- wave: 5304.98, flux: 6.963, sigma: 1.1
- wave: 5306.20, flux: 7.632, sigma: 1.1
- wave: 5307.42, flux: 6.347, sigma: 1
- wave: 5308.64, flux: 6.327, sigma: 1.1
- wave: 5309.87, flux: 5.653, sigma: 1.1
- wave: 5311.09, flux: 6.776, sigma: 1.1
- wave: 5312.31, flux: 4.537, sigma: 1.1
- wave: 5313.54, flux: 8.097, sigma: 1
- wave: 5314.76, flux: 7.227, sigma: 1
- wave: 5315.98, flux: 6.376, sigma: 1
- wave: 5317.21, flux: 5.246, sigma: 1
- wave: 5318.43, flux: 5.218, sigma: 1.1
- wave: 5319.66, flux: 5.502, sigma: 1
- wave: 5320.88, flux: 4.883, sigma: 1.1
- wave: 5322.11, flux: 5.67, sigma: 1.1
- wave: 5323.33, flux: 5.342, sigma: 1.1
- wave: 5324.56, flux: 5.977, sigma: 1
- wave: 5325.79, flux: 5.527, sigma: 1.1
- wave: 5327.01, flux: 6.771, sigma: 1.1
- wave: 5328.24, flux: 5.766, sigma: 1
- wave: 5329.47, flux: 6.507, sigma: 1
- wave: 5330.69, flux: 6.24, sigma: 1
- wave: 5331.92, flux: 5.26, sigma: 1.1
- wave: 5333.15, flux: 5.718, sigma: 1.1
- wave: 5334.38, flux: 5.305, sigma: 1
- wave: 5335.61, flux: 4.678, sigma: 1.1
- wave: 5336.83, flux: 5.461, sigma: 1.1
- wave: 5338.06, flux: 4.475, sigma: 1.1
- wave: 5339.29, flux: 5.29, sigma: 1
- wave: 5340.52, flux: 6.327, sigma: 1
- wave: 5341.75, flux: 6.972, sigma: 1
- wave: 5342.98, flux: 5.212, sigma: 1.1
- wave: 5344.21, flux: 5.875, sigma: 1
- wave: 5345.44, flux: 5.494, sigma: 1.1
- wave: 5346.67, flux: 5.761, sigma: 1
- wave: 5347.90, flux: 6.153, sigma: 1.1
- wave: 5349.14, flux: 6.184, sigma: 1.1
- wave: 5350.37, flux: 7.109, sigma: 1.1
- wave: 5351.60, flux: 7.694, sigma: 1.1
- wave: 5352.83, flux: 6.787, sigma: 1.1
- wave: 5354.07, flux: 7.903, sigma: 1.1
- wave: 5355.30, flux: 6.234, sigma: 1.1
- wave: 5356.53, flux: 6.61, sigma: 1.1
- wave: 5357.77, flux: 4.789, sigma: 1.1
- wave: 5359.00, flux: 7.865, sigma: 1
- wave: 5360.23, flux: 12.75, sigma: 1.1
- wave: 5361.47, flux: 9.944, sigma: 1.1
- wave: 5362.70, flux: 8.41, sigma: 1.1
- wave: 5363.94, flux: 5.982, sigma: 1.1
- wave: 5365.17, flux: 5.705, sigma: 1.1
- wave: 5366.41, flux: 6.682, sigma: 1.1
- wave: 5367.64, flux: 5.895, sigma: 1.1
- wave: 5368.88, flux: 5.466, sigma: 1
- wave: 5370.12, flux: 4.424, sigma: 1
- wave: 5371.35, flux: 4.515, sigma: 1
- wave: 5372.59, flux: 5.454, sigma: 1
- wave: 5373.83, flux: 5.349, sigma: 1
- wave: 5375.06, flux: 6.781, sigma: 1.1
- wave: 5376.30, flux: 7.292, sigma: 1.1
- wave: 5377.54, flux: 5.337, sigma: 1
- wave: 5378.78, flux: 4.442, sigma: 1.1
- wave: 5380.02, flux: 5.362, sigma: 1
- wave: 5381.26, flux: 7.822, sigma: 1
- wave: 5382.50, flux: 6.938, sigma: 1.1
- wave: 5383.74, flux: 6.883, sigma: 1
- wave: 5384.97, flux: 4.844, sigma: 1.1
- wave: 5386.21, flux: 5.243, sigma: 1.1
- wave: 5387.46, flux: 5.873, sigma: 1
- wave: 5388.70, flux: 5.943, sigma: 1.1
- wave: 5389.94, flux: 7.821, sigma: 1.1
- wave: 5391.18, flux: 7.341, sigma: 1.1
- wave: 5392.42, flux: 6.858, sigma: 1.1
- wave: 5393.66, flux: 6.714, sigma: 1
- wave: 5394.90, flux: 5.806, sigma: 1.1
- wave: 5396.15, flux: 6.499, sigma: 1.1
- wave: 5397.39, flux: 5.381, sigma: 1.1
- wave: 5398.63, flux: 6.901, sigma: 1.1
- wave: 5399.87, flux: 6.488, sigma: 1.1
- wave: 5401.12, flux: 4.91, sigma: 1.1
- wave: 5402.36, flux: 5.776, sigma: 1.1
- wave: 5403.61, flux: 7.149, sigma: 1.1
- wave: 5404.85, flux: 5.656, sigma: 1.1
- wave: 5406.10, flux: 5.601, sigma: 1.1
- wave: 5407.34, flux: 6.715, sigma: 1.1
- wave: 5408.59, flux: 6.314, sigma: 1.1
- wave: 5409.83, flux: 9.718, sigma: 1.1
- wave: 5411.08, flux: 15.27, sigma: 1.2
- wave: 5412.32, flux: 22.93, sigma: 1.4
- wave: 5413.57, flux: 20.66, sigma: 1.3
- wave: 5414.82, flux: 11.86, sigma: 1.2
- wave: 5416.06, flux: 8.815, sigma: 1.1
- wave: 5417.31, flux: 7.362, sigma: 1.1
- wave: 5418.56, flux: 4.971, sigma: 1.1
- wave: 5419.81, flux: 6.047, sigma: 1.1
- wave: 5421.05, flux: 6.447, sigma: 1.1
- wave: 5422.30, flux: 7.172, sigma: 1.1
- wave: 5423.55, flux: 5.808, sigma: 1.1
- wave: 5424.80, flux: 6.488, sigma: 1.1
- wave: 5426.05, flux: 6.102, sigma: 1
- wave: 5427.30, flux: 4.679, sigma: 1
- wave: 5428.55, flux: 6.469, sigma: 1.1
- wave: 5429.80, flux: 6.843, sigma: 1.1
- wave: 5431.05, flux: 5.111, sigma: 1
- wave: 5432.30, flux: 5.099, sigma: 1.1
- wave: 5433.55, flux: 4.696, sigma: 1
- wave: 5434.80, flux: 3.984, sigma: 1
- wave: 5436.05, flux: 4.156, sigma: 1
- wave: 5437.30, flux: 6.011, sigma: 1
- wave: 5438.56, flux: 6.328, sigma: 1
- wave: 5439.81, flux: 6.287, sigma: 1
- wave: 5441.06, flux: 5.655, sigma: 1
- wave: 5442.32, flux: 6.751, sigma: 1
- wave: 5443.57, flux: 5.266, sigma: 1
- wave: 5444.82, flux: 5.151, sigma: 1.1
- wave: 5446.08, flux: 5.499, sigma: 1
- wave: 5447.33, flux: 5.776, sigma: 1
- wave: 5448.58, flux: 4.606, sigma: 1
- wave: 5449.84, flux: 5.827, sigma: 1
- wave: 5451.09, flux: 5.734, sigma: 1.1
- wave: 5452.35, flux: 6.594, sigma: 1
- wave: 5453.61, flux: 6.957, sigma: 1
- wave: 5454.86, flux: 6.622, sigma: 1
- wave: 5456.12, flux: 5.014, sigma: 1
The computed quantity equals 1.4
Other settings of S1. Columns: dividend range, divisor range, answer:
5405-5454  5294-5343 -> 1.26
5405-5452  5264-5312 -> 1.26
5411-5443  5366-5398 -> 1.28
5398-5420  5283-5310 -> 1.54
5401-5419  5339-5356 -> 1.57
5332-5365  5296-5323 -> 1.09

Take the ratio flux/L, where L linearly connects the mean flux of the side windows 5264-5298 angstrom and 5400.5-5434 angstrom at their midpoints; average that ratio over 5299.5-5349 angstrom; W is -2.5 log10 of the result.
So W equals 0.11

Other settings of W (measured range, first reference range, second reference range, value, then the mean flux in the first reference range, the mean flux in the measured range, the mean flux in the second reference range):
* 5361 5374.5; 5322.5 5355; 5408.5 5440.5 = 0.08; 5.99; 6.13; 7.93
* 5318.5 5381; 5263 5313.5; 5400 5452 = 0.06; 6.04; 6.14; 7.1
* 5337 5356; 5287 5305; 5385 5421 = 0.13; 6.09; 6.21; 8.02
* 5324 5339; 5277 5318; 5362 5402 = 0.10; 6.22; 5.63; 6.11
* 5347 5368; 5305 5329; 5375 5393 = -0.16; 6.07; 7.21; 6.3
